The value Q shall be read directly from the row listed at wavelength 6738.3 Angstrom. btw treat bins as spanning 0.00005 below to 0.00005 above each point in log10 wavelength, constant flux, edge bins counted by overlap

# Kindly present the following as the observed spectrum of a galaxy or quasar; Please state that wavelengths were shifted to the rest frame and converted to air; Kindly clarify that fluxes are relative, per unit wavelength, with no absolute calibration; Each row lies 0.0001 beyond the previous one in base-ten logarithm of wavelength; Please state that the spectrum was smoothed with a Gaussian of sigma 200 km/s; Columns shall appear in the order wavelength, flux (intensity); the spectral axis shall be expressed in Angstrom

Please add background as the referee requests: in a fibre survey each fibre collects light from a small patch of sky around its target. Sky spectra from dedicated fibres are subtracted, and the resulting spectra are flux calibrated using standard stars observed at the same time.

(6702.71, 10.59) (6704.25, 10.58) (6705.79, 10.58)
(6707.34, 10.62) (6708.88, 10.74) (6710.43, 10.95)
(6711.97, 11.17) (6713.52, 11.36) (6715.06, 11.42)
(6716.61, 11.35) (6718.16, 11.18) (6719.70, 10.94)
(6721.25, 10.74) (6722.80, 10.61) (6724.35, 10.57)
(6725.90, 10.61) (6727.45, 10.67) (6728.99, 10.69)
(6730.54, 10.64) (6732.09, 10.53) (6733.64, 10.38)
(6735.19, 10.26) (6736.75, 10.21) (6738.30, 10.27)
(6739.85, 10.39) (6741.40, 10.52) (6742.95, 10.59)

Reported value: 10.27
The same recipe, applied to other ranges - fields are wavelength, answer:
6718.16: 11.18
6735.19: 10.26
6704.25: 10.58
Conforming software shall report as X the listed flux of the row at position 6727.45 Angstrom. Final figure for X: 10.67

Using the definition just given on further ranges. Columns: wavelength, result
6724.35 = 10.57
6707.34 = 10.62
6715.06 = 11.42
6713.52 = 11.36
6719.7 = 10.94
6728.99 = 10.69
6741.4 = 10.52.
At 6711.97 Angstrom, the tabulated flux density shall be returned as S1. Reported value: 11.17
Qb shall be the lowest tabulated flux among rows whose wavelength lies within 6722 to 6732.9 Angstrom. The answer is 10.53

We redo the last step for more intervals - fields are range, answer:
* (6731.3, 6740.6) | 10.21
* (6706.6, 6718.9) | 10.62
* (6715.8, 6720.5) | 10.94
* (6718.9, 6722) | 10.74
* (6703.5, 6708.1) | 10.58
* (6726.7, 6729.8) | 10.67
